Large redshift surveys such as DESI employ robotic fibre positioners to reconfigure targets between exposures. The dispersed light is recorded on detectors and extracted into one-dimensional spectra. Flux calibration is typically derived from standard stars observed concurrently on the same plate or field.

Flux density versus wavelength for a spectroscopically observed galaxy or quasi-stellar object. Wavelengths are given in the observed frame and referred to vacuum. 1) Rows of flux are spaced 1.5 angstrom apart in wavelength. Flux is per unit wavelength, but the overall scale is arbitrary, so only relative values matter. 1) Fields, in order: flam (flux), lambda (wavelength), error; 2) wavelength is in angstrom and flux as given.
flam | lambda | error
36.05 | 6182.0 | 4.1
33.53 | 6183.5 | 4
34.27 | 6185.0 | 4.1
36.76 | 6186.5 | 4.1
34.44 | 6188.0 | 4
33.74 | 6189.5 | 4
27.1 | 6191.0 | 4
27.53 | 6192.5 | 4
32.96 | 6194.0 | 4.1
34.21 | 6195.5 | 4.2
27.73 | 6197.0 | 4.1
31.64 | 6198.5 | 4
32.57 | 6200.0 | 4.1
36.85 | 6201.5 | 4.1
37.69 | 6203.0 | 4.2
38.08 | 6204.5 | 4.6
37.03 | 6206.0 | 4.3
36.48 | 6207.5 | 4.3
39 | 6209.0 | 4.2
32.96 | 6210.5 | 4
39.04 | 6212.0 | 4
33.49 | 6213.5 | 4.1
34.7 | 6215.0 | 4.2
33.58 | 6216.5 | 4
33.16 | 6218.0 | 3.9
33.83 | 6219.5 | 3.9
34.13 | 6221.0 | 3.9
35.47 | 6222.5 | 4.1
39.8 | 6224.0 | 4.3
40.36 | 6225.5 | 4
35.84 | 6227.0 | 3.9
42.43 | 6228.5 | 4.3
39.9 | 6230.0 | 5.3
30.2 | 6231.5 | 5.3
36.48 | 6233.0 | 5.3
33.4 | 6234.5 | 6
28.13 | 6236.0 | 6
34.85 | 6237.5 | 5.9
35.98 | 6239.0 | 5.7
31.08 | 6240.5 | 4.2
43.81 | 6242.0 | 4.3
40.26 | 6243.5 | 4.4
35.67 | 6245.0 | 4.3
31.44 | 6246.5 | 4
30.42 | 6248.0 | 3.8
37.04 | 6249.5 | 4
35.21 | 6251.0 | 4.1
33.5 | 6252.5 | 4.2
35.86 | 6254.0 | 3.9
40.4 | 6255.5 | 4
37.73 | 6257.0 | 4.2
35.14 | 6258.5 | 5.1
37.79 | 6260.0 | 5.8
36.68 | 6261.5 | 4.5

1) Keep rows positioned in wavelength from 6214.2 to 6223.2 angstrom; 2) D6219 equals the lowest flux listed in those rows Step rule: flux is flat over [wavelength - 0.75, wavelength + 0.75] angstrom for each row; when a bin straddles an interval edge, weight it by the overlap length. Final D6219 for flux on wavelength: 33.16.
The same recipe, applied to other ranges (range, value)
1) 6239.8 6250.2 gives 30.42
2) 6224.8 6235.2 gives 30.2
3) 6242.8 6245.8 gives 35.67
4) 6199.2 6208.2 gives 32.57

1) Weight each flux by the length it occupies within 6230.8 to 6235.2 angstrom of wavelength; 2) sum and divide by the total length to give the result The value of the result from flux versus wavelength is 33.4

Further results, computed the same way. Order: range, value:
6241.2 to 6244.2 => 41.9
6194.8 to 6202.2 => 32.6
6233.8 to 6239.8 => 33.1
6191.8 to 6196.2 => 31.6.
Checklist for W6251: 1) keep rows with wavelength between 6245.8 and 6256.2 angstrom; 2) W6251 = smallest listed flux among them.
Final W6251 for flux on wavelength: 30.42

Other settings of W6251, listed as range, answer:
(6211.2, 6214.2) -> 33.49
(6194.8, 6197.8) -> 27.73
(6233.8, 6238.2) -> 28.13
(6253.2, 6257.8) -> 35.86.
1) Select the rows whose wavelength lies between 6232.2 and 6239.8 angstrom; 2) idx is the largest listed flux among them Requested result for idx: 36.48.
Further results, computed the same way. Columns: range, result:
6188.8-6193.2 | 33.74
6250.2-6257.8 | 40.4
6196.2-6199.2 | 31.64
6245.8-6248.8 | 31.44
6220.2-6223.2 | 35.47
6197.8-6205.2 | 38.08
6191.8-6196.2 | 34.21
